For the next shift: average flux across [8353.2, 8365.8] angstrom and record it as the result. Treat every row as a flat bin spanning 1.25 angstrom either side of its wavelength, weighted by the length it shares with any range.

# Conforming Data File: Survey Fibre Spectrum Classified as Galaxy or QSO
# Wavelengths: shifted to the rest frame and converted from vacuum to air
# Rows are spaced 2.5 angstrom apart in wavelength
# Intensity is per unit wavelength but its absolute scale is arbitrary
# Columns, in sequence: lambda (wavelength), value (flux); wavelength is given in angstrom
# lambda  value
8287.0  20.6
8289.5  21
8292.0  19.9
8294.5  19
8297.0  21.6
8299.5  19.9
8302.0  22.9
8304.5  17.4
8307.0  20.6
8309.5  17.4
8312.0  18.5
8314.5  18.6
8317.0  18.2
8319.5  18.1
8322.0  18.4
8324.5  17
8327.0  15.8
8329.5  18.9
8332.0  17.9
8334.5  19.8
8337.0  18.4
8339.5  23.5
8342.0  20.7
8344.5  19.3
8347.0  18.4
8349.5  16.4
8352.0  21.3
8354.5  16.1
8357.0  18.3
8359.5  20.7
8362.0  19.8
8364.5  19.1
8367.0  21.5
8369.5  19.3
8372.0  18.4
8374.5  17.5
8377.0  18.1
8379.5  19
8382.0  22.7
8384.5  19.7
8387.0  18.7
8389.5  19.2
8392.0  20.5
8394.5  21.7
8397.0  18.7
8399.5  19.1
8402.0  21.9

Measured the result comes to 18.8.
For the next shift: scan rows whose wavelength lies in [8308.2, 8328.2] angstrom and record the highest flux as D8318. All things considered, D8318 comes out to 18.6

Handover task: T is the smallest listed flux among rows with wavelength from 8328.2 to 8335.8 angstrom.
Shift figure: 17.9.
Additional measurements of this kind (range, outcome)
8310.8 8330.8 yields 15.8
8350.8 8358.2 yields 16.1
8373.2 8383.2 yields 17.5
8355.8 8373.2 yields 18.3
